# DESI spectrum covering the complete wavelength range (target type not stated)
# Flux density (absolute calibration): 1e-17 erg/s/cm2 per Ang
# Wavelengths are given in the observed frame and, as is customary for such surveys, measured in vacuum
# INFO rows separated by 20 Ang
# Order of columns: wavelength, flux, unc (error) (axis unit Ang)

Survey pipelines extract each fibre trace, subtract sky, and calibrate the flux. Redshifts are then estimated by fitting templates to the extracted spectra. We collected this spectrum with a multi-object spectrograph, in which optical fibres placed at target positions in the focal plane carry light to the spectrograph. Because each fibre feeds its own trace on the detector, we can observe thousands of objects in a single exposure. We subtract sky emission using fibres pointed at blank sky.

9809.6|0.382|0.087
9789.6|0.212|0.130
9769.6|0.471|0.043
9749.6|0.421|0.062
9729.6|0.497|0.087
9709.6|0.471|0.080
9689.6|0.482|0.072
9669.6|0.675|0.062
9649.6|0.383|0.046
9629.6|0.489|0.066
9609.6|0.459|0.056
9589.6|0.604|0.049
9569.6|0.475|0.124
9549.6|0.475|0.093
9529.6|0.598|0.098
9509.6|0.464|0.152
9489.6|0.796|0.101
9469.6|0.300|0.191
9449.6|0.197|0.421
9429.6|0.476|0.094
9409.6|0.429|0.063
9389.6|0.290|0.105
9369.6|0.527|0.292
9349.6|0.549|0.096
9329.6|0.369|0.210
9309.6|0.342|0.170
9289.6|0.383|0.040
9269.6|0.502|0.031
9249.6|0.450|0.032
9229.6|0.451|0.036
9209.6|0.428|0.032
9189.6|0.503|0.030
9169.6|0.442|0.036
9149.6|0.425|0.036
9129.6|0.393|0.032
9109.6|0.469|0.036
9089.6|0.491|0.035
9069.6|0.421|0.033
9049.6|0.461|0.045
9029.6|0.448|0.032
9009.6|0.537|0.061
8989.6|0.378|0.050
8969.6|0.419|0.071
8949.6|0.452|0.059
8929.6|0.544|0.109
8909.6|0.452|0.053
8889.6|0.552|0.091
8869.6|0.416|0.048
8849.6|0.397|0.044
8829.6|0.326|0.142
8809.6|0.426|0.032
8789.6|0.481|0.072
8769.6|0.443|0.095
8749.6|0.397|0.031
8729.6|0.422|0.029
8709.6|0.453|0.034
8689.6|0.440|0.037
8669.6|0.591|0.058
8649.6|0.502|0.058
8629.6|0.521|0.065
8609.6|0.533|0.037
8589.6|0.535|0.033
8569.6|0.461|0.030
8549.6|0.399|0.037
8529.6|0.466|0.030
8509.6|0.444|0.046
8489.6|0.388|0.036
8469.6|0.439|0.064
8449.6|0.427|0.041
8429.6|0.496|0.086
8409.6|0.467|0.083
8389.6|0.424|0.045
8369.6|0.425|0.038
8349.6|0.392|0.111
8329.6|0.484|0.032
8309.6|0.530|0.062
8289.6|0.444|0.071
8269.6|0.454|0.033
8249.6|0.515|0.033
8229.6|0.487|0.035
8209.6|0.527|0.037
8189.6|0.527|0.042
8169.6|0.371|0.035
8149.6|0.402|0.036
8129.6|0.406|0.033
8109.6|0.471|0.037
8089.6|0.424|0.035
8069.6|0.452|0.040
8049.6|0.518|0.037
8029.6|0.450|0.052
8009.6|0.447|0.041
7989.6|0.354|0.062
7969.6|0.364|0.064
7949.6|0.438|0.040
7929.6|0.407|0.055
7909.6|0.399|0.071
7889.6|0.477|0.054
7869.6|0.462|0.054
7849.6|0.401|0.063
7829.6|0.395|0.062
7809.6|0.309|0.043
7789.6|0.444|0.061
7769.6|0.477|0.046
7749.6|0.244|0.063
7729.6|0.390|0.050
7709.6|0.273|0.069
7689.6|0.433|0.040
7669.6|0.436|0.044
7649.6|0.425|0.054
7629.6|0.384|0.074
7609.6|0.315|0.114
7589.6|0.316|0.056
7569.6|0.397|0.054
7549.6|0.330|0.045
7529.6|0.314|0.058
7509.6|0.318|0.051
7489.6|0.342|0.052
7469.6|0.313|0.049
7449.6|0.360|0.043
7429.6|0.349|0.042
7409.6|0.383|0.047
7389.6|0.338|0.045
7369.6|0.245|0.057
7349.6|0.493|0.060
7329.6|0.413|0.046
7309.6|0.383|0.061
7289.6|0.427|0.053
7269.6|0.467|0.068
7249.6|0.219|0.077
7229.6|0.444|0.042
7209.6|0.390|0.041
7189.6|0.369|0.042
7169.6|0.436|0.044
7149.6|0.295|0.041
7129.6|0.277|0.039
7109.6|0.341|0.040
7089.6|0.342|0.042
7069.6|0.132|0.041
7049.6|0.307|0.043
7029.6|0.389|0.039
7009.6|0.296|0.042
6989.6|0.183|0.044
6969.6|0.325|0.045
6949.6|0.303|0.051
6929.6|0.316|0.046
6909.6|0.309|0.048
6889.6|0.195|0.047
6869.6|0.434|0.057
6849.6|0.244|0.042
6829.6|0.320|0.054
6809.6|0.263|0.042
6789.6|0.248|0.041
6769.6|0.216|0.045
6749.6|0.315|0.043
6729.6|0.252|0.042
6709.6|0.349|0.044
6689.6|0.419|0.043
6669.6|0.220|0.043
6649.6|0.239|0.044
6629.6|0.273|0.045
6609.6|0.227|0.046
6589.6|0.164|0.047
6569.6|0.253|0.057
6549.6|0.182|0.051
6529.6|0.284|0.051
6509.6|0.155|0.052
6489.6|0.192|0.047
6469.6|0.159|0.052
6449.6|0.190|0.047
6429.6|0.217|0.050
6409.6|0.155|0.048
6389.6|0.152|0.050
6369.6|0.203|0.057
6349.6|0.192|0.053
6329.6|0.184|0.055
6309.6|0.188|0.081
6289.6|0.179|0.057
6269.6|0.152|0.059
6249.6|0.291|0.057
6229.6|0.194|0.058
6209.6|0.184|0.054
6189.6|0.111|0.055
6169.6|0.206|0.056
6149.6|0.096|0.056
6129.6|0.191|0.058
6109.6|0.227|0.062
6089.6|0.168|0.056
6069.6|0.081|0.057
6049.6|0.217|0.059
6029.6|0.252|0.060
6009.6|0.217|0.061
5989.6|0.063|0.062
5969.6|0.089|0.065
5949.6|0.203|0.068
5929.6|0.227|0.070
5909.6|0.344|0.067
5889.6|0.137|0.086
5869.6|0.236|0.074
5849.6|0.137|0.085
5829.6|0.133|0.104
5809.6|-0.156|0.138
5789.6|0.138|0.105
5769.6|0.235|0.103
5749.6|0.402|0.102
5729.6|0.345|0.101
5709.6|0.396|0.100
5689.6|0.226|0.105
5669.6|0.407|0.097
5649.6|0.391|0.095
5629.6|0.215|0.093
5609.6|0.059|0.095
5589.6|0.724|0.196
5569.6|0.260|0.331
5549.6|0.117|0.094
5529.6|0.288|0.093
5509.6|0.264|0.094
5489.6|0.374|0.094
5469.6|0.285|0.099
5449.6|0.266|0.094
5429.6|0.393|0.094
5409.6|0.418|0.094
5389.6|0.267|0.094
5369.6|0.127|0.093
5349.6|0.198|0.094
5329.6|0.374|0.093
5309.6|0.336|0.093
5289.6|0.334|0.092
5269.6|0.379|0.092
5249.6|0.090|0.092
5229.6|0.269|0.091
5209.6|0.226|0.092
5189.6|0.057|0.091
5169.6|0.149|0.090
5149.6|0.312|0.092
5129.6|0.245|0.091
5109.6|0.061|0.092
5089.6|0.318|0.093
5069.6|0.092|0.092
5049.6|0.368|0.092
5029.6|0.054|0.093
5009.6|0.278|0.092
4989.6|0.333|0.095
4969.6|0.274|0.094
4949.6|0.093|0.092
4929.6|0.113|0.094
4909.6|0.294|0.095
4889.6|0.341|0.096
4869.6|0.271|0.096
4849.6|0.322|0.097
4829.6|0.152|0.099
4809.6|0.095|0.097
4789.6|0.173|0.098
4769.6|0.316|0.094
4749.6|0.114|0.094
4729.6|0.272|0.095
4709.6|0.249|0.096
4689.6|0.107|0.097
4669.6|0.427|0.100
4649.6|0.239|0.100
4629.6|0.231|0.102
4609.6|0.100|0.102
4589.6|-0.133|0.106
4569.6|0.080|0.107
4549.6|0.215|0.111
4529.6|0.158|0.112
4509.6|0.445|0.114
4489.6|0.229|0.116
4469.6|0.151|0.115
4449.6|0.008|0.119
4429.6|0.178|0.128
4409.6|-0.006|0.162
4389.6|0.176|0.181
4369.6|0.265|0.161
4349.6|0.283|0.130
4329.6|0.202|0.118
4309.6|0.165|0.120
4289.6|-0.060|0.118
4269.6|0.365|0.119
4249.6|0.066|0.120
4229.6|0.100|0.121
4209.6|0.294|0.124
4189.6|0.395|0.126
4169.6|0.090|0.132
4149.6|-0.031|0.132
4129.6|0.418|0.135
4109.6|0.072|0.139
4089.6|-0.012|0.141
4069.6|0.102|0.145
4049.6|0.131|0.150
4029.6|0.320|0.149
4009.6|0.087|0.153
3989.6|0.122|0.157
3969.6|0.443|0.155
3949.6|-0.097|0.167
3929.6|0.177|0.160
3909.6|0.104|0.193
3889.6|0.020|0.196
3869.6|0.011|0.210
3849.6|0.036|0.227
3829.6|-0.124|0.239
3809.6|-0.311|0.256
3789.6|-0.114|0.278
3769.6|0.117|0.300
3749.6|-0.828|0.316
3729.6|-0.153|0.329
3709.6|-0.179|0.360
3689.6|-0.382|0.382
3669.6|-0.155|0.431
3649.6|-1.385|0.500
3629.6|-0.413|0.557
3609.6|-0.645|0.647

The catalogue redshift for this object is 0.798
